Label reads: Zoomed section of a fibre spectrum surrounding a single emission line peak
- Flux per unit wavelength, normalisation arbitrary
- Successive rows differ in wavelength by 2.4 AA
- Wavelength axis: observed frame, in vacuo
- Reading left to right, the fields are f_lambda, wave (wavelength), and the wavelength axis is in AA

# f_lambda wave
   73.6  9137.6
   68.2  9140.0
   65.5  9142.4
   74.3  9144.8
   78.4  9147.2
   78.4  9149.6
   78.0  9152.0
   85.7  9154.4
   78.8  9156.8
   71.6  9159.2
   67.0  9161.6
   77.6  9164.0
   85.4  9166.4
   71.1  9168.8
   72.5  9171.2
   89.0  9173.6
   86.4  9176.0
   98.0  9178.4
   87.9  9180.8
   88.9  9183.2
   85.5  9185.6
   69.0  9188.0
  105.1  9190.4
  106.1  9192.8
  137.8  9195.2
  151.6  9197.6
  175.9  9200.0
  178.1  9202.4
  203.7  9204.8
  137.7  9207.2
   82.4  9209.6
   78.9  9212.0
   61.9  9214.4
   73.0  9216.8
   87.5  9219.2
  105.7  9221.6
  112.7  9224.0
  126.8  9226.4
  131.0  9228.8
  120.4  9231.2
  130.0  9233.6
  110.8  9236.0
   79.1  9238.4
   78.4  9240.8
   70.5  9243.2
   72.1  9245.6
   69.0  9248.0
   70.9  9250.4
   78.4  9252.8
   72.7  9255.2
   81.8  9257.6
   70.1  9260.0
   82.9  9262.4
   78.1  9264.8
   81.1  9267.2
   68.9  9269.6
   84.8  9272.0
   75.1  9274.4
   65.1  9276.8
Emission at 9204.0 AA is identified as H-alpha 6563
